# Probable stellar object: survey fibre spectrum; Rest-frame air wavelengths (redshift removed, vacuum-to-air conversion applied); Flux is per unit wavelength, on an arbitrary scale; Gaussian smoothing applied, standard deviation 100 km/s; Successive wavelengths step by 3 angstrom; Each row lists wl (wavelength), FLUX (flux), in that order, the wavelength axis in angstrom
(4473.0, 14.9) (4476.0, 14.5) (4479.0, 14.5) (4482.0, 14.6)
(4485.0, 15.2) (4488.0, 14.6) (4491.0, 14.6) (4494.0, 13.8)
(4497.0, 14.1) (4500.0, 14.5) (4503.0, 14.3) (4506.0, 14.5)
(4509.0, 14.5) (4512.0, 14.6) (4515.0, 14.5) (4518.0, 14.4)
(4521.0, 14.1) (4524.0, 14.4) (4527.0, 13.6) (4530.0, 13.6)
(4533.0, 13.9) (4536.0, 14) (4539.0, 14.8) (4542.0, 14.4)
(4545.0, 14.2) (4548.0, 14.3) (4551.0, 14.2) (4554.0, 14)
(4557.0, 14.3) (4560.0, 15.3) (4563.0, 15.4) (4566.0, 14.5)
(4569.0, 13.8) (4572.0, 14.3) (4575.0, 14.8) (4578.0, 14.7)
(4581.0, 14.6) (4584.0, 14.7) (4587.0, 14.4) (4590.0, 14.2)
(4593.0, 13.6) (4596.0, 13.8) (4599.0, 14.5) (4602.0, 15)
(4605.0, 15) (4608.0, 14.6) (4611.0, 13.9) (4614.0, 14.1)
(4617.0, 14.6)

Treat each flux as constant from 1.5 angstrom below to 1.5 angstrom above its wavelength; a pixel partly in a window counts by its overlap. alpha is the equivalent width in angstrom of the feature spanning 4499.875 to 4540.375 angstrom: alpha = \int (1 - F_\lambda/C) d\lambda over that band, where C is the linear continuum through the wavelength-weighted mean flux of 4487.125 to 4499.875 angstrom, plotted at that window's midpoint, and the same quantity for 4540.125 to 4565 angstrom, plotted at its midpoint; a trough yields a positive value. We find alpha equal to 0.4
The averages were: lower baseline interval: 14.3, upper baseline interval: 14.5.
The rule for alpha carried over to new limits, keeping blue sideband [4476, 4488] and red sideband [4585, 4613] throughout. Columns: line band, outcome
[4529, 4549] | 0.5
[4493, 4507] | 0.4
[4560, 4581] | -0.3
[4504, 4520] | 0.1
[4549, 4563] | -0.1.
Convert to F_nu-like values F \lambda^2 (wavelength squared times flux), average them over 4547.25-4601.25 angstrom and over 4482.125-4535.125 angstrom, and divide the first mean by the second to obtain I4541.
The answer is 1.04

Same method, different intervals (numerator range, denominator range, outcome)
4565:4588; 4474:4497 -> 1.04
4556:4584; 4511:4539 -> 1.06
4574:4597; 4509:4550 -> 1.03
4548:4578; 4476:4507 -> 1.03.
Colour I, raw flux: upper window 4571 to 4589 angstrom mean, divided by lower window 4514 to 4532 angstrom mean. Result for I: 1.04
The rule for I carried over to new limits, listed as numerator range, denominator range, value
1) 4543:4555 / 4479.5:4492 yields 0.96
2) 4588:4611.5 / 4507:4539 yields 1.01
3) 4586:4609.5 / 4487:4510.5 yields 1.00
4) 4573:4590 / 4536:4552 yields 1.02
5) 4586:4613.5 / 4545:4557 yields 1.01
